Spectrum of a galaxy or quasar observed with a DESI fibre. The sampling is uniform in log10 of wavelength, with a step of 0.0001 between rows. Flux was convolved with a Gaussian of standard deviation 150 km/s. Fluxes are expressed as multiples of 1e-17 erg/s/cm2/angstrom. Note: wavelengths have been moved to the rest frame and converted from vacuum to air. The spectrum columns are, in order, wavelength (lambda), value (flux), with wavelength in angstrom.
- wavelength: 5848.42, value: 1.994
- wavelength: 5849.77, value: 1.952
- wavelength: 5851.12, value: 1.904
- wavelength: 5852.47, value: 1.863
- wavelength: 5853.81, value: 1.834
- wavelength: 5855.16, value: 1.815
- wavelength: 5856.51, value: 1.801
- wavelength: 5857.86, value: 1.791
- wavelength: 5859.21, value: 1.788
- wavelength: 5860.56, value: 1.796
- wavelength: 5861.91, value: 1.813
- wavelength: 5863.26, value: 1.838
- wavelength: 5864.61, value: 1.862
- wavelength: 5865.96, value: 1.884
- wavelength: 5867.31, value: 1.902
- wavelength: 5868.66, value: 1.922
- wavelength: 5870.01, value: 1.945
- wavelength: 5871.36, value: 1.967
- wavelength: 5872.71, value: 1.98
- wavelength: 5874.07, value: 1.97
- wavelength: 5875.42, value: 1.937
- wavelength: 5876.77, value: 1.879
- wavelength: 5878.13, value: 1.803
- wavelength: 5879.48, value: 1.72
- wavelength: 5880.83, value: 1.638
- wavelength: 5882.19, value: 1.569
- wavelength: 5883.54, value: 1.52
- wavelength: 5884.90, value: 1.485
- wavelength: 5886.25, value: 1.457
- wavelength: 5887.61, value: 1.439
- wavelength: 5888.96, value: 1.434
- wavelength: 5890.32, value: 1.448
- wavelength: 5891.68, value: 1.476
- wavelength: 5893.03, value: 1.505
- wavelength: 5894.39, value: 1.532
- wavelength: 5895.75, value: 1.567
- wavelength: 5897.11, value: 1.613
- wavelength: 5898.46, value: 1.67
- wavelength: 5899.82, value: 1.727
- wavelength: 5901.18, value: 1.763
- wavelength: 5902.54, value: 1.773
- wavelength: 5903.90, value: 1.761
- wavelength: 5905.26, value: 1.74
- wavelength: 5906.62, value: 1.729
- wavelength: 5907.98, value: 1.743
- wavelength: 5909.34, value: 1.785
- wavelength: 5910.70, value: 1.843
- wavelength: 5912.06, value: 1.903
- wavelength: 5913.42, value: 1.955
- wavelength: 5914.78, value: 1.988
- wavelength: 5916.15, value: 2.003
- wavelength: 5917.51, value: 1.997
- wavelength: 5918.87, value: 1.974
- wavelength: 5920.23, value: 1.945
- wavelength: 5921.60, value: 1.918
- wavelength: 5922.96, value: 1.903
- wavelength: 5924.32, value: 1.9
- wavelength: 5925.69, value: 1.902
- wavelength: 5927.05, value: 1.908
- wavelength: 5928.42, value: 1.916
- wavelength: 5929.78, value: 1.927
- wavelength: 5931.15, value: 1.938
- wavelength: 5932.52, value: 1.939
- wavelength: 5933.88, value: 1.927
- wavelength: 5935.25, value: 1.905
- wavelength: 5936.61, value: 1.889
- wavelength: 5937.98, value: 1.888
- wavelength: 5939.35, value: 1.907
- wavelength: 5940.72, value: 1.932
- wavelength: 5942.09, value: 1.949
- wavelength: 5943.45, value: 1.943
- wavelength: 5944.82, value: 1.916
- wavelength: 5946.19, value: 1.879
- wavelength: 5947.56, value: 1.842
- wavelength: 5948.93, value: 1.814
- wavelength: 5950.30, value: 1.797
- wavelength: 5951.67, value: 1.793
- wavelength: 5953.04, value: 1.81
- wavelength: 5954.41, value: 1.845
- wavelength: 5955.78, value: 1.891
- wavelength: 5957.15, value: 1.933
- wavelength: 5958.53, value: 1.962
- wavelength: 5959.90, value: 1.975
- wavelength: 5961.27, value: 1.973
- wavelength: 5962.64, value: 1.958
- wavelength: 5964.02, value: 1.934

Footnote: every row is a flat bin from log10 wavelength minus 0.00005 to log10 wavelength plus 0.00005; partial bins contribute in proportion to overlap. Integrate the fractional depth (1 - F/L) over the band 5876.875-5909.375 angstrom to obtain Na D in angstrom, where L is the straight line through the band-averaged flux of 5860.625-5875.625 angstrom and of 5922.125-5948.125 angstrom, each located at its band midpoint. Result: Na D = 4.9 angstrom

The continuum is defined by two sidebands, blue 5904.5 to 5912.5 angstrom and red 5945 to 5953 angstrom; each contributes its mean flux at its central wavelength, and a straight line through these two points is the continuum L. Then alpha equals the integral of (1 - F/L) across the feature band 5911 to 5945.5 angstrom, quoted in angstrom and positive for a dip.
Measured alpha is -2.3 angstrom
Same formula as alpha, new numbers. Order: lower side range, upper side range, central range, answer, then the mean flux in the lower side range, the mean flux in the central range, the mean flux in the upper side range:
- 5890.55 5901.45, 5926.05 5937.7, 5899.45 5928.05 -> -1.84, 1.59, 1.87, 1.92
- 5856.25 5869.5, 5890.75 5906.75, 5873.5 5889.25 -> 0.79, 1.84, 1.66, 1.65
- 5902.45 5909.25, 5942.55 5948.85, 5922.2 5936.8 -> -0.65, 1.75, 1.92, 1.89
